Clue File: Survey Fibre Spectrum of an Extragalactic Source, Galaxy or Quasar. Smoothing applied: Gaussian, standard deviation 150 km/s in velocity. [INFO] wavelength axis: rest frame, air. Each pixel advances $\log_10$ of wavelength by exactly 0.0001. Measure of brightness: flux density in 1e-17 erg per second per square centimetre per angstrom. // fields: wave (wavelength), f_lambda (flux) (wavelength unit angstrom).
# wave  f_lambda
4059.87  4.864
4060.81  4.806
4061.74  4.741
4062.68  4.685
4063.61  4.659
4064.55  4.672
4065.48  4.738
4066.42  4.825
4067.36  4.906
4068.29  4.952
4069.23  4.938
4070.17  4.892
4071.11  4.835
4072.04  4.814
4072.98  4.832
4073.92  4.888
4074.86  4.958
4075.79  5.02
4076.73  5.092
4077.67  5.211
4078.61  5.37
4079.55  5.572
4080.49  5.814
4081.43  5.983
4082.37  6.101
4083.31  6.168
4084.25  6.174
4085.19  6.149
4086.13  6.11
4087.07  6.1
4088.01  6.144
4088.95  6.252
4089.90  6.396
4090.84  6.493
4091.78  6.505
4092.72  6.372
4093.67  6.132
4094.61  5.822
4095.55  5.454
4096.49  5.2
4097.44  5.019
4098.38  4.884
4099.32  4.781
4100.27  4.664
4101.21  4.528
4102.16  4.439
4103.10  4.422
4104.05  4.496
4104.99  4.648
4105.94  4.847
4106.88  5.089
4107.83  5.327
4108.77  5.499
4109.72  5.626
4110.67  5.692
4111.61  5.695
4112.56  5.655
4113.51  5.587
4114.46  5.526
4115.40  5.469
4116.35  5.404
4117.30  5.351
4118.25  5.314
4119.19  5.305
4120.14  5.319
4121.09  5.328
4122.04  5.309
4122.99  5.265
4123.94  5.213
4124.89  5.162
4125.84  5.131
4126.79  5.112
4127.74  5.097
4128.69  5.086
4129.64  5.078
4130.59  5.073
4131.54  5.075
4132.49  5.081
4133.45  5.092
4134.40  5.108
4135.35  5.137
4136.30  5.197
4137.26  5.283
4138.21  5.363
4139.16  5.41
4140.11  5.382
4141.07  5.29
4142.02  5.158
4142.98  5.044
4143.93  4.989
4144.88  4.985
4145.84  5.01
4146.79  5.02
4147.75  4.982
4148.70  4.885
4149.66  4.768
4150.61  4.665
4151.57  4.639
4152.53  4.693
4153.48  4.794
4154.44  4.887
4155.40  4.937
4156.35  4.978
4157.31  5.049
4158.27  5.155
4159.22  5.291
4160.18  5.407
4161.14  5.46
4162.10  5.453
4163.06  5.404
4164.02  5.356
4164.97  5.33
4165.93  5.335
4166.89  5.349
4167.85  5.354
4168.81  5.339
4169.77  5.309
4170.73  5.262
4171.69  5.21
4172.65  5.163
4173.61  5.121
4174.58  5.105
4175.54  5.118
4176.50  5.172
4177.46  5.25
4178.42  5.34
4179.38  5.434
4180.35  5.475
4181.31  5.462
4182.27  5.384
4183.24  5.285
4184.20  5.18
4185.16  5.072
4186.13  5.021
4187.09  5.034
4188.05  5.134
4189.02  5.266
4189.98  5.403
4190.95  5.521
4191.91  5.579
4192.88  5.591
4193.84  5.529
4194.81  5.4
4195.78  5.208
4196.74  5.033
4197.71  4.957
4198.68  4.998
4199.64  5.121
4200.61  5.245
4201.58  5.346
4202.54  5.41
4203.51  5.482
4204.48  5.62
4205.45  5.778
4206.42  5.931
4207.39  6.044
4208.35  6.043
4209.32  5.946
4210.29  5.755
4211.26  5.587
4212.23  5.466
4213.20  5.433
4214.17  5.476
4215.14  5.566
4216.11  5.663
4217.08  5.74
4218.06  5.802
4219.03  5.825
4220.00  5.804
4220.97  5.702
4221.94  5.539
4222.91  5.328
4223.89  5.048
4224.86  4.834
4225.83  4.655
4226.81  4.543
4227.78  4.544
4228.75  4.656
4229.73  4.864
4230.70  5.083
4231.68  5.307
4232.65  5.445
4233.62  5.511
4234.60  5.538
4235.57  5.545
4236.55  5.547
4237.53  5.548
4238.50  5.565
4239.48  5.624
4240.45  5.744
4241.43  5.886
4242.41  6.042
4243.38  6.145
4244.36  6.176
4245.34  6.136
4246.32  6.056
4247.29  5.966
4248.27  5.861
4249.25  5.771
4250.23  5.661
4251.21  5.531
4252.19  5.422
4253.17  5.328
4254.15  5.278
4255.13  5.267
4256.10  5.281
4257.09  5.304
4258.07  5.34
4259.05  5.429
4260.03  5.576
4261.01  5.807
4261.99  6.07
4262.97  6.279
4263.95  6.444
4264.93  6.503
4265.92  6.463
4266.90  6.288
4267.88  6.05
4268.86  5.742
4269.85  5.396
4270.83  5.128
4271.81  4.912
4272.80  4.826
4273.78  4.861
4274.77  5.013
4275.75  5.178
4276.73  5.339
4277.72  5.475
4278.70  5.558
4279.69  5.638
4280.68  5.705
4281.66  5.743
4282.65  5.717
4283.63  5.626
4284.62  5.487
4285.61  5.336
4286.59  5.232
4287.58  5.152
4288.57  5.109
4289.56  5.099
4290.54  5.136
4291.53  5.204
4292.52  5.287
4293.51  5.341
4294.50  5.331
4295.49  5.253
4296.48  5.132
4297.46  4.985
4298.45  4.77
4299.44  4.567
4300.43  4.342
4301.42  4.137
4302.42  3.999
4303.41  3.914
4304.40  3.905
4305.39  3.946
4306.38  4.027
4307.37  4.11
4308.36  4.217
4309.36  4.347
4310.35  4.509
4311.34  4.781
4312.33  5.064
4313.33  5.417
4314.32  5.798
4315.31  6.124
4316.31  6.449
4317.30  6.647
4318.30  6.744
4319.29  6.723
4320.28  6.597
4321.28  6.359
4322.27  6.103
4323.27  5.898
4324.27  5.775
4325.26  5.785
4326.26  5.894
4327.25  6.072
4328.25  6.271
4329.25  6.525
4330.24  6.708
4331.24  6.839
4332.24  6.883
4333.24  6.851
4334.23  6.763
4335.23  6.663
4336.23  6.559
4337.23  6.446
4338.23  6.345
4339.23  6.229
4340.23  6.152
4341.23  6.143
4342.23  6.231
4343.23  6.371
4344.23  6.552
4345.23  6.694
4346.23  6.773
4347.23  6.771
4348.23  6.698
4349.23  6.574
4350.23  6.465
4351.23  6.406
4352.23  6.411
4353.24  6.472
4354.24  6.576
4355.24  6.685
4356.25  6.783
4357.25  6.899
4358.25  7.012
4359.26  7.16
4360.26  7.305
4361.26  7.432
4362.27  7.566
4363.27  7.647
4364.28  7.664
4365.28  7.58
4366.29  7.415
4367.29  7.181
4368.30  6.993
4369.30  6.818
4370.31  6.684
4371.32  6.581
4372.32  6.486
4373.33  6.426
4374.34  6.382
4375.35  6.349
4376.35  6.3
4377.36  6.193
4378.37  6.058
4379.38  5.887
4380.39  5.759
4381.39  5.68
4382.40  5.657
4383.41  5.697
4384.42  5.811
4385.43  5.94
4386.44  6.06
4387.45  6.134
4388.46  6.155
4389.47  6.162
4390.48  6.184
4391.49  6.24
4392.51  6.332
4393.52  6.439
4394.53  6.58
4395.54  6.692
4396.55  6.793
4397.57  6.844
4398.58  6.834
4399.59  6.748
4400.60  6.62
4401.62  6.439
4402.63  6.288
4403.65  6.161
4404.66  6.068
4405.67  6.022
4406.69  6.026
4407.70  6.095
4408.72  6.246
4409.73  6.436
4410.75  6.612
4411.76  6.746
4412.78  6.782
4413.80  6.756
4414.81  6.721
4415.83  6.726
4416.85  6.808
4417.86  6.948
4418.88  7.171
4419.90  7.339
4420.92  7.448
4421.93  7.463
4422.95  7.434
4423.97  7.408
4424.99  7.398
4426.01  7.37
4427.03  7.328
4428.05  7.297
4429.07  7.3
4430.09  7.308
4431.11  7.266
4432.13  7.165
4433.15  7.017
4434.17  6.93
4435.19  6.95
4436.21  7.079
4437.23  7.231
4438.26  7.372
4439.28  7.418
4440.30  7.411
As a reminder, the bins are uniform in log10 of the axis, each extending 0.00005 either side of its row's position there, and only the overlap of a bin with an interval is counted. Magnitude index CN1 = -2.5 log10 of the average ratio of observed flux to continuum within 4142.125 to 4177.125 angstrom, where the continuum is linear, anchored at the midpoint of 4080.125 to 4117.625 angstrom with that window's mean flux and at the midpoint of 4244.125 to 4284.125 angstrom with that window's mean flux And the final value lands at 0.10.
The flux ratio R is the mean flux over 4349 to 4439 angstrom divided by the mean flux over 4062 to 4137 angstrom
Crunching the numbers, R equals 1.3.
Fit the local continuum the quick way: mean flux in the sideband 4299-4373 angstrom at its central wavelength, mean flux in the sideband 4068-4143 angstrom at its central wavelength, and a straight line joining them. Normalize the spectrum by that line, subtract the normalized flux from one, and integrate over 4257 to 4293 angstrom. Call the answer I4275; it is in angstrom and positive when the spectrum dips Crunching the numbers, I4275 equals 2.6 angstrom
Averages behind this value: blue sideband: 5.35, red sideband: 6.17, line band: 5.53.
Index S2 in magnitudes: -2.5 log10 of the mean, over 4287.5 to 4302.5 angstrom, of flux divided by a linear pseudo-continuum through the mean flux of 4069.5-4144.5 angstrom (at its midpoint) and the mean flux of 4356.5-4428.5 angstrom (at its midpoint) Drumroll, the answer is 0.25 mag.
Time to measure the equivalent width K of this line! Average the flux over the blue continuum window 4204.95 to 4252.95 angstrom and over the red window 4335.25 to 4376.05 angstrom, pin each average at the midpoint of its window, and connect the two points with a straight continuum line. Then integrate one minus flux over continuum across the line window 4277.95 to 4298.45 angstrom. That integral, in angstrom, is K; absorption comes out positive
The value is 2.6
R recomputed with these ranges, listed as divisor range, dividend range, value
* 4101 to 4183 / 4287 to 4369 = 1.16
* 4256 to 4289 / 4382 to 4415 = 1.14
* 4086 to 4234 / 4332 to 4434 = 1.26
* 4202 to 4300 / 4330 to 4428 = 1.20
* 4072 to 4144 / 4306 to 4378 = 1.19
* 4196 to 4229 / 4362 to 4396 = 1.19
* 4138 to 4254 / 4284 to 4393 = 1.12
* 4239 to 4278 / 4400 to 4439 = 1.22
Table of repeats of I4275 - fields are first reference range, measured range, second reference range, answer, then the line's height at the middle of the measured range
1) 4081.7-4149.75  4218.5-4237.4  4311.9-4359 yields 2.12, 5.9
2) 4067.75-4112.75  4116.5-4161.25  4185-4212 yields 2.57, 5.42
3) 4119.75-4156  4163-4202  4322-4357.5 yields 0.79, 5.38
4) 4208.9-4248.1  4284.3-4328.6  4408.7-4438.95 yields 6.48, 6.14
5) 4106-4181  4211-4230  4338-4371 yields 1.60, 5.8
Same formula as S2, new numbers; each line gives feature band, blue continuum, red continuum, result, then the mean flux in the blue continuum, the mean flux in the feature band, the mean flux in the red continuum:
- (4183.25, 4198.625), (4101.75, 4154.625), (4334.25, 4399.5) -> 0.05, 5.14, 5.26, 6.55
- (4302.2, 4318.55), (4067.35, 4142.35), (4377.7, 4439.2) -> 0.25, 5.35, 4.93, 6.65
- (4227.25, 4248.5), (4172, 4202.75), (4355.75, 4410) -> 0.00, 5.26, 5.58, 6.52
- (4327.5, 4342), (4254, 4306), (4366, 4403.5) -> -0.12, 5.28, 6.51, 6.37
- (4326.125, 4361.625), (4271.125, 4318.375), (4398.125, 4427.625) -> -0.14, 5.08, 6.61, 6.78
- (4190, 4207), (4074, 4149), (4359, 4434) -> 0.07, 5.36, 5.4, 6.69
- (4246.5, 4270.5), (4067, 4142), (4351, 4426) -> 0.05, 5.35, 5.75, 6.63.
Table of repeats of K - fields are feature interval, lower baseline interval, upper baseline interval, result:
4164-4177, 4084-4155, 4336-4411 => 0.66 angstrom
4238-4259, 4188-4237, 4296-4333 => -1.04 angstrom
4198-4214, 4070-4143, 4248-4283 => -0.19 angstrom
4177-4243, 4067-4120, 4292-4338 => 0.88 angstrom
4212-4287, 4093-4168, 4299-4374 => 2.78 angstrom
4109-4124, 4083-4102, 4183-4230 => 0.57 angstrom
